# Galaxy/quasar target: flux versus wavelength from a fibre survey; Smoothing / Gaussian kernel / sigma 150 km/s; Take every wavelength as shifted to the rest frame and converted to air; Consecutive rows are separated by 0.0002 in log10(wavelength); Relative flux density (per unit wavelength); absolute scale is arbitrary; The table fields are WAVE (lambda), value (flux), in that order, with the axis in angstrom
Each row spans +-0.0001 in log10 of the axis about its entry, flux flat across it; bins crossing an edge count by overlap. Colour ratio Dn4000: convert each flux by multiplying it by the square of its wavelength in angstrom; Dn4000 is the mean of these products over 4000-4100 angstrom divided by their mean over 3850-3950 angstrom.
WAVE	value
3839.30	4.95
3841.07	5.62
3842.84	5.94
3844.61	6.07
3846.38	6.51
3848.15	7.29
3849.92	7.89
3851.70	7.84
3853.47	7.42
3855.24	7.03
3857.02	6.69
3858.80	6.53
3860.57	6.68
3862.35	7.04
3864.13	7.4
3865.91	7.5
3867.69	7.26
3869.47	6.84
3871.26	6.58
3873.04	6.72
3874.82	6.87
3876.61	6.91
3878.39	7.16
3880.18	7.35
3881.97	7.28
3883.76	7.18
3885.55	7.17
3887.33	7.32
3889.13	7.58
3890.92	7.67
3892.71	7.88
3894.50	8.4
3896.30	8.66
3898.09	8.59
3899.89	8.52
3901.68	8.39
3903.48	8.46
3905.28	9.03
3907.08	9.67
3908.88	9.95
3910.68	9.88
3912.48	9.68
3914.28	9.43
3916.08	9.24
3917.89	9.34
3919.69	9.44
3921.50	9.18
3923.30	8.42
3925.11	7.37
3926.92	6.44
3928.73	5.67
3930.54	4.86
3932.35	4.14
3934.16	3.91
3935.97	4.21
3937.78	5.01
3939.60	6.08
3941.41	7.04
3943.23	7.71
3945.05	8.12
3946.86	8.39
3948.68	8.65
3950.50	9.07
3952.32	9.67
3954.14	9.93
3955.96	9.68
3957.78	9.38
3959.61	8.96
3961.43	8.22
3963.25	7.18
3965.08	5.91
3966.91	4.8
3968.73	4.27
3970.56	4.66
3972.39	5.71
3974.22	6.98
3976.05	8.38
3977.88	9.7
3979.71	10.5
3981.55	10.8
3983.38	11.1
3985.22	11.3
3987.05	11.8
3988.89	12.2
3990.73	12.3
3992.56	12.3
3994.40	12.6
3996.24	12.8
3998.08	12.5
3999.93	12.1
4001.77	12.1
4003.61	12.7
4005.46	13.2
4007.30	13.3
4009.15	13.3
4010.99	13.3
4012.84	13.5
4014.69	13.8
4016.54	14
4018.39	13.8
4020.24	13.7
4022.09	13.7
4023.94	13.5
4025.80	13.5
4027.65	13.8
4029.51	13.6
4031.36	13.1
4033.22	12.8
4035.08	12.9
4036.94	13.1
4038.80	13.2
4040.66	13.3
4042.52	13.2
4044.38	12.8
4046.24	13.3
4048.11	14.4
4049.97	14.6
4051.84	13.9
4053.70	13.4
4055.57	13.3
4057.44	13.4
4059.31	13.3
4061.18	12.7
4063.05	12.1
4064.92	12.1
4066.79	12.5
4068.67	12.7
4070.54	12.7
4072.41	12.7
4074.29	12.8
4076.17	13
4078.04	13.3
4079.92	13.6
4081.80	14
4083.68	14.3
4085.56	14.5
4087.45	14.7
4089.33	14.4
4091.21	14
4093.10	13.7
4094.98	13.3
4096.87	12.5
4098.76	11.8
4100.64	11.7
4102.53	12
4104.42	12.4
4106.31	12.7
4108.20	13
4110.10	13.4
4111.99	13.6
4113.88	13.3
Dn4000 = 1.9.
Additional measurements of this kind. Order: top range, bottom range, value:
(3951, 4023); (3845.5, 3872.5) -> 1.61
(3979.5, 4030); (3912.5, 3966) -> 1.73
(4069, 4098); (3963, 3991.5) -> 1.65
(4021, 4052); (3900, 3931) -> 1.67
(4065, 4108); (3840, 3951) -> 1.94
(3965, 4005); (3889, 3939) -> 1.33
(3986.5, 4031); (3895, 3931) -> 1.61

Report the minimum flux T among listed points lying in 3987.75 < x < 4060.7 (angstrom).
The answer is 12.1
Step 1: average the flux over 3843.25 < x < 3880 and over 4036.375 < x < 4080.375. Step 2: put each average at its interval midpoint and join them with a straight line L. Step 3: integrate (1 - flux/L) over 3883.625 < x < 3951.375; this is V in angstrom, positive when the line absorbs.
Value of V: 6.9 angstrom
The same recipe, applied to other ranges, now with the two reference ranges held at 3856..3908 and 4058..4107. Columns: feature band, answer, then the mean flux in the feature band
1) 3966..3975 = 4.27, 5.26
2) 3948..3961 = 0.34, 9.3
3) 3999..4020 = -4.06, 13.2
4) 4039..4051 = -1.54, 13.6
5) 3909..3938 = 4.19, 7.39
